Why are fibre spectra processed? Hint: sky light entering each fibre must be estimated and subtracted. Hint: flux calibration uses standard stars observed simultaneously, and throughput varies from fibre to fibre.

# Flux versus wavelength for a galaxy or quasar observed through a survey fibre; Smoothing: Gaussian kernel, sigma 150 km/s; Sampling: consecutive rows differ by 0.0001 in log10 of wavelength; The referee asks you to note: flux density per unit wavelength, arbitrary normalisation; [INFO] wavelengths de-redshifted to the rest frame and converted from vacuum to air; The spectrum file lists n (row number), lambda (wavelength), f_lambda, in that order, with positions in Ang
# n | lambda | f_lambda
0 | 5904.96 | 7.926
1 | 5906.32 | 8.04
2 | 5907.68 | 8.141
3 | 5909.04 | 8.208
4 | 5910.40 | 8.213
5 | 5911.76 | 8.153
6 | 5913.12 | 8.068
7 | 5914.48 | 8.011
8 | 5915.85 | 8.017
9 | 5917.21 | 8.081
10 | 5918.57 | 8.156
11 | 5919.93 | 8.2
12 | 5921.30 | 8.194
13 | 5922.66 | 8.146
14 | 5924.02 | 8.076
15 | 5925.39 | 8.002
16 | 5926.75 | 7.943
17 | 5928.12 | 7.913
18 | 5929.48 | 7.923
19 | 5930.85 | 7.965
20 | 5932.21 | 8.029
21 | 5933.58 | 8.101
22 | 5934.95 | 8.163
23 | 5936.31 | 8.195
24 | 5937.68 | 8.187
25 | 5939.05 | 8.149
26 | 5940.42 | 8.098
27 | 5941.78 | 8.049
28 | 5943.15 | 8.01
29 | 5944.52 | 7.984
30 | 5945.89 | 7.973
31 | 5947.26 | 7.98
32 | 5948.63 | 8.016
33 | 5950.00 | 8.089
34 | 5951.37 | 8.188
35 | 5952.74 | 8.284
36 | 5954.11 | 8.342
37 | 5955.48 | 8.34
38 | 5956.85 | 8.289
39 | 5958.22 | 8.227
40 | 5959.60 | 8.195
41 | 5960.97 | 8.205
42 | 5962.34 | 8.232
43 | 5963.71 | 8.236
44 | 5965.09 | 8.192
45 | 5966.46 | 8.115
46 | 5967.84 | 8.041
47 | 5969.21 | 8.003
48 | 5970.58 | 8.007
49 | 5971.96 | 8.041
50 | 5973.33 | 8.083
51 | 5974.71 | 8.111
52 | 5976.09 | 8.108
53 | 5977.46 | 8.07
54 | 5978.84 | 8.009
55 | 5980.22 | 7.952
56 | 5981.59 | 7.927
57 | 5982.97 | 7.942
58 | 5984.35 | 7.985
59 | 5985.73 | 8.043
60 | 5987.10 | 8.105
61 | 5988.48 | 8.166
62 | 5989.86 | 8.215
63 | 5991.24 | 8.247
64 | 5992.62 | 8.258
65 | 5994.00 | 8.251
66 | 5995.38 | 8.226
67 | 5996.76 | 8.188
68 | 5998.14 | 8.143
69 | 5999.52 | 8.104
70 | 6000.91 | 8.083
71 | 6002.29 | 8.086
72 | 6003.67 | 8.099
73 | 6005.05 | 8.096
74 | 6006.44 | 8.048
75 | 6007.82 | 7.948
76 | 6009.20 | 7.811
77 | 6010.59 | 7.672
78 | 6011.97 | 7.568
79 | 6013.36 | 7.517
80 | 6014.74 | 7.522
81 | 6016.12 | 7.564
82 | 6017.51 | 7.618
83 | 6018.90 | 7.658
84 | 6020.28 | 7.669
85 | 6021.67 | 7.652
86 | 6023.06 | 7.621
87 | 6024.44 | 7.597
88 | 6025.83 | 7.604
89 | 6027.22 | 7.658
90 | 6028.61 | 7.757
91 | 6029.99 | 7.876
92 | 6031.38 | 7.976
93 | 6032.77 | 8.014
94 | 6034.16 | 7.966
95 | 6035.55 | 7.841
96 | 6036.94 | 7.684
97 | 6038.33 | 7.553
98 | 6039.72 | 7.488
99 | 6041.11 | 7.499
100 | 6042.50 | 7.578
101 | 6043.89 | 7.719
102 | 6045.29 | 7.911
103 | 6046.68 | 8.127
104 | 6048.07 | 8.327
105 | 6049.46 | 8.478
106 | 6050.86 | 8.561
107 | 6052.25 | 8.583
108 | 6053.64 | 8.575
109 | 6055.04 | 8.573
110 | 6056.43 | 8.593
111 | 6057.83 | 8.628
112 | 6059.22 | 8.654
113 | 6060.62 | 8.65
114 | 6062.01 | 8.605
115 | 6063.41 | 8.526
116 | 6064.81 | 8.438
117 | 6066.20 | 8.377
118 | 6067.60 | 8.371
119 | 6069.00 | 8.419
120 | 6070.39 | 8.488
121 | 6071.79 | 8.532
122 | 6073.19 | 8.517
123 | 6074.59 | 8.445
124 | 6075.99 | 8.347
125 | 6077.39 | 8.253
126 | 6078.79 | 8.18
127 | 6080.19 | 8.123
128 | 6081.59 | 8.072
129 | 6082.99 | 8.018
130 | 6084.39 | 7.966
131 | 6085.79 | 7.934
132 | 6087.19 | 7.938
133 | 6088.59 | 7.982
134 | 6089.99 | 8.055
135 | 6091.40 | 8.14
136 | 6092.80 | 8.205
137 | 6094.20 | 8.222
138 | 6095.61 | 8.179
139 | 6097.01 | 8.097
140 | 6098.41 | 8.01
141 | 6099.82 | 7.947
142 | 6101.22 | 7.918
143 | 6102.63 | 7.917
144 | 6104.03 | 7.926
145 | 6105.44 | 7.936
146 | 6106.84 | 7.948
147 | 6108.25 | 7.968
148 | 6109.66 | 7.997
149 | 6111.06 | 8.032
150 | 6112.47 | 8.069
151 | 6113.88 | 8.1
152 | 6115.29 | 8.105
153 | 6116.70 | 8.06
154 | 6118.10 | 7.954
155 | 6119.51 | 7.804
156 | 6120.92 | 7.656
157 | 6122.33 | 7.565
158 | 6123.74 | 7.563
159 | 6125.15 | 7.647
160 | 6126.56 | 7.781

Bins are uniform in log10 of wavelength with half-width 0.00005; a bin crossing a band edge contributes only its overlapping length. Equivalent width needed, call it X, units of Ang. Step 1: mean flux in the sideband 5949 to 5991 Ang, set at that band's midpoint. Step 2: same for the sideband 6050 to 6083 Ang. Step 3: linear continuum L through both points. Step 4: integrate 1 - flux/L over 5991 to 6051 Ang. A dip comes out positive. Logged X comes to 3.0 Ang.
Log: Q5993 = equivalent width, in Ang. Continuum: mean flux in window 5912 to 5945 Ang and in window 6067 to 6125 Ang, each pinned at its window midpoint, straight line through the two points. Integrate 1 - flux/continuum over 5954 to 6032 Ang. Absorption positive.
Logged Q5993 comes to 0.82 Ang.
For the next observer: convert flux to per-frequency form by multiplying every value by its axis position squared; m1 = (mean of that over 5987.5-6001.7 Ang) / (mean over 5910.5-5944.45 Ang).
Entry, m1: 1.0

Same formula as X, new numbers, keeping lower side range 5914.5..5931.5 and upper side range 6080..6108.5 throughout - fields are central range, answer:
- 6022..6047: 0.9 Ang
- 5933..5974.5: -0.5 Ang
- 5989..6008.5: -0.3 Ang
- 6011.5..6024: 0.7 Ang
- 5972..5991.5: -0.1 Ang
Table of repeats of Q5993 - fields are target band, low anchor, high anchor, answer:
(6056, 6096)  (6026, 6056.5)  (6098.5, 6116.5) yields -1.6 Ang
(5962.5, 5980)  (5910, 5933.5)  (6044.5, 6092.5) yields 0.1 Ang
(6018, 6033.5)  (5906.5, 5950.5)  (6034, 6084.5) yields 0.9 Ang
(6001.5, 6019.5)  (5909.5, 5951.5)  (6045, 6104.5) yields 0.9 Ang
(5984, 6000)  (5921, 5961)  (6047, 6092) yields 0.1 Ang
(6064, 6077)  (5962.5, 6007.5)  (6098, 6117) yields -0.7 Ang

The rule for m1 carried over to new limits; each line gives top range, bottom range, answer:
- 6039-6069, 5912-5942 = 1.07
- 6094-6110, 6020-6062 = 1.02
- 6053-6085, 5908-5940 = 1.09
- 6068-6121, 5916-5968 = 1.05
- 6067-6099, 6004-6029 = 1.09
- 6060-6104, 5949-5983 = 1.05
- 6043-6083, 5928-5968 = 1.07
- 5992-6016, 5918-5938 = 1.01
